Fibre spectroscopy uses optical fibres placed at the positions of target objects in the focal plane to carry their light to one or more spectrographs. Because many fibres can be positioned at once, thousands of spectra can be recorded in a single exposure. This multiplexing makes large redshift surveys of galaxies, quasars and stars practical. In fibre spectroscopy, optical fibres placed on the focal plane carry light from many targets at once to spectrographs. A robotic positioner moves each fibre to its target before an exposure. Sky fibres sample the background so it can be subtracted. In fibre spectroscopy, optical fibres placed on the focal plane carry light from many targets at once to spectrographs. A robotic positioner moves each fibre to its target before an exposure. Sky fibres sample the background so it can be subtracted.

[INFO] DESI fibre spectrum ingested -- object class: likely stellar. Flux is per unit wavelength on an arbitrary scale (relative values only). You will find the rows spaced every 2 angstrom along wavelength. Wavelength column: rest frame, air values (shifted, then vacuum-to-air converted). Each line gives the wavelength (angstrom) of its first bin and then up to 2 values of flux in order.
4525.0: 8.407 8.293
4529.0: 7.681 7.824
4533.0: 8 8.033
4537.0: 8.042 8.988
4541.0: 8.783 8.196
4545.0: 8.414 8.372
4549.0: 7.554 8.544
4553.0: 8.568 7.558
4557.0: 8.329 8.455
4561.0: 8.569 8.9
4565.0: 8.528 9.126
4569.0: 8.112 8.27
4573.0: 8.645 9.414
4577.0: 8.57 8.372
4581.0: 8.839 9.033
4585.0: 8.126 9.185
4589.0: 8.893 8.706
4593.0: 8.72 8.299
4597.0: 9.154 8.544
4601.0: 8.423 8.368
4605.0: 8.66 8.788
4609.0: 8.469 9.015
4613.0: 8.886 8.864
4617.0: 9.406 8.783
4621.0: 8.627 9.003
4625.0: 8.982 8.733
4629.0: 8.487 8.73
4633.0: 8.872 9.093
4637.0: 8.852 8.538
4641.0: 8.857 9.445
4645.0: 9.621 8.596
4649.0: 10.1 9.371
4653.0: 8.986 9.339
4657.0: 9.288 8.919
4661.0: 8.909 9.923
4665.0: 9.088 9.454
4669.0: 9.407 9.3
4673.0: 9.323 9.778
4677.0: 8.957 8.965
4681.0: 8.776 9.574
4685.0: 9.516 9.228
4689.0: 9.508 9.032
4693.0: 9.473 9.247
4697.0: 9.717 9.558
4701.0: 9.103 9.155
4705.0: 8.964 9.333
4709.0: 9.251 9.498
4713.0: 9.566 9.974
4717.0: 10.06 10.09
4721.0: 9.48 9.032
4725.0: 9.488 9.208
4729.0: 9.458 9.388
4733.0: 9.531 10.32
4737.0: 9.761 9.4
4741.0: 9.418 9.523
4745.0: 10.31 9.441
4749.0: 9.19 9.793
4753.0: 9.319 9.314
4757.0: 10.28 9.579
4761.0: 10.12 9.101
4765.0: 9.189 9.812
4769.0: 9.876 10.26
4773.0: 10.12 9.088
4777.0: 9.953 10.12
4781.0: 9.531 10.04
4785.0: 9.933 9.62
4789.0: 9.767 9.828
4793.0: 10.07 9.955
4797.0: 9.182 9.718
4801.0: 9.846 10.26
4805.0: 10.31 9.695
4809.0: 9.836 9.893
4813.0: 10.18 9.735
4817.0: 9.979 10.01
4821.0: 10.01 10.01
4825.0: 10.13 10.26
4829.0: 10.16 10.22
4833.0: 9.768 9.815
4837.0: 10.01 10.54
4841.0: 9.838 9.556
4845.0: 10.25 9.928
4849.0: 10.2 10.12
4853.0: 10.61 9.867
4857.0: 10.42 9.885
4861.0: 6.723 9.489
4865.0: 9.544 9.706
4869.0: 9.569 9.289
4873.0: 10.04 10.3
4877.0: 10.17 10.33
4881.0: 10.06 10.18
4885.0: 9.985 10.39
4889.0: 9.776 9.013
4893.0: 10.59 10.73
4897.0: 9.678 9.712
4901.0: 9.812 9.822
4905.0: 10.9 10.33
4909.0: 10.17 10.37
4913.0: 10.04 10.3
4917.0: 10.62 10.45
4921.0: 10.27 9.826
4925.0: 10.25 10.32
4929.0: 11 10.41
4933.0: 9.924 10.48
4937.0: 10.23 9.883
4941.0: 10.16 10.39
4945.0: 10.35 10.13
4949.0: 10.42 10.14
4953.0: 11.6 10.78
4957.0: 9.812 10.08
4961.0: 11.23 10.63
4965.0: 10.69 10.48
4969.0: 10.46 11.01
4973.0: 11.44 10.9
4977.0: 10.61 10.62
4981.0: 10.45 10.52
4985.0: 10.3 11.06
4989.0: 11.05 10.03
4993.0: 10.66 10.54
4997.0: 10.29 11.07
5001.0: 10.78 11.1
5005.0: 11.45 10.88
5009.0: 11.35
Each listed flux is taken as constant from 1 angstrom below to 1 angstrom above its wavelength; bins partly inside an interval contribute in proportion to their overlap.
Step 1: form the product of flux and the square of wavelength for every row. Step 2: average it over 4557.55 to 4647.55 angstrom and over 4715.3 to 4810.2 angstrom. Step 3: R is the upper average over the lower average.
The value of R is 1.2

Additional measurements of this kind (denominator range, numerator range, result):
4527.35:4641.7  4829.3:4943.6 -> 1.33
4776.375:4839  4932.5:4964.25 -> 1.11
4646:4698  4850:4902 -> 1.15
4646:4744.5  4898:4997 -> 1.23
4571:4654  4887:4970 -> 1.33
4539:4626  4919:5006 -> 1.43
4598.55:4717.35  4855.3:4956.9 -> 1.23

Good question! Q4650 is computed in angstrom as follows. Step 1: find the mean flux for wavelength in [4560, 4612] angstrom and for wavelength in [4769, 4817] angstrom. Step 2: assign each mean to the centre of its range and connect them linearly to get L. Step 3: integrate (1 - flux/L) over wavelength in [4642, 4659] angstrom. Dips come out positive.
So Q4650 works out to -0.5 angstrom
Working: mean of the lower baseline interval 8.68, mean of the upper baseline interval 9.87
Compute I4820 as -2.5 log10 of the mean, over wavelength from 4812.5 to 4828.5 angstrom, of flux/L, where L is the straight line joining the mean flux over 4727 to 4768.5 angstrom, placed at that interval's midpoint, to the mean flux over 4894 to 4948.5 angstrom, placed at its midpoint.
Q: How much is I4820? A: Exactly -0.02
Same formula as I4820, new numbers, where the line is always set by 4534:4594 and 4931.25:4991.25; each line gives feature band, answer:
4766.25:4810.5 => -0.02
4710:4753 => -0.03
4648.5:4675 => -0.04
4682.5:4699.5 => -0.03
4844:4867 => 0.03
